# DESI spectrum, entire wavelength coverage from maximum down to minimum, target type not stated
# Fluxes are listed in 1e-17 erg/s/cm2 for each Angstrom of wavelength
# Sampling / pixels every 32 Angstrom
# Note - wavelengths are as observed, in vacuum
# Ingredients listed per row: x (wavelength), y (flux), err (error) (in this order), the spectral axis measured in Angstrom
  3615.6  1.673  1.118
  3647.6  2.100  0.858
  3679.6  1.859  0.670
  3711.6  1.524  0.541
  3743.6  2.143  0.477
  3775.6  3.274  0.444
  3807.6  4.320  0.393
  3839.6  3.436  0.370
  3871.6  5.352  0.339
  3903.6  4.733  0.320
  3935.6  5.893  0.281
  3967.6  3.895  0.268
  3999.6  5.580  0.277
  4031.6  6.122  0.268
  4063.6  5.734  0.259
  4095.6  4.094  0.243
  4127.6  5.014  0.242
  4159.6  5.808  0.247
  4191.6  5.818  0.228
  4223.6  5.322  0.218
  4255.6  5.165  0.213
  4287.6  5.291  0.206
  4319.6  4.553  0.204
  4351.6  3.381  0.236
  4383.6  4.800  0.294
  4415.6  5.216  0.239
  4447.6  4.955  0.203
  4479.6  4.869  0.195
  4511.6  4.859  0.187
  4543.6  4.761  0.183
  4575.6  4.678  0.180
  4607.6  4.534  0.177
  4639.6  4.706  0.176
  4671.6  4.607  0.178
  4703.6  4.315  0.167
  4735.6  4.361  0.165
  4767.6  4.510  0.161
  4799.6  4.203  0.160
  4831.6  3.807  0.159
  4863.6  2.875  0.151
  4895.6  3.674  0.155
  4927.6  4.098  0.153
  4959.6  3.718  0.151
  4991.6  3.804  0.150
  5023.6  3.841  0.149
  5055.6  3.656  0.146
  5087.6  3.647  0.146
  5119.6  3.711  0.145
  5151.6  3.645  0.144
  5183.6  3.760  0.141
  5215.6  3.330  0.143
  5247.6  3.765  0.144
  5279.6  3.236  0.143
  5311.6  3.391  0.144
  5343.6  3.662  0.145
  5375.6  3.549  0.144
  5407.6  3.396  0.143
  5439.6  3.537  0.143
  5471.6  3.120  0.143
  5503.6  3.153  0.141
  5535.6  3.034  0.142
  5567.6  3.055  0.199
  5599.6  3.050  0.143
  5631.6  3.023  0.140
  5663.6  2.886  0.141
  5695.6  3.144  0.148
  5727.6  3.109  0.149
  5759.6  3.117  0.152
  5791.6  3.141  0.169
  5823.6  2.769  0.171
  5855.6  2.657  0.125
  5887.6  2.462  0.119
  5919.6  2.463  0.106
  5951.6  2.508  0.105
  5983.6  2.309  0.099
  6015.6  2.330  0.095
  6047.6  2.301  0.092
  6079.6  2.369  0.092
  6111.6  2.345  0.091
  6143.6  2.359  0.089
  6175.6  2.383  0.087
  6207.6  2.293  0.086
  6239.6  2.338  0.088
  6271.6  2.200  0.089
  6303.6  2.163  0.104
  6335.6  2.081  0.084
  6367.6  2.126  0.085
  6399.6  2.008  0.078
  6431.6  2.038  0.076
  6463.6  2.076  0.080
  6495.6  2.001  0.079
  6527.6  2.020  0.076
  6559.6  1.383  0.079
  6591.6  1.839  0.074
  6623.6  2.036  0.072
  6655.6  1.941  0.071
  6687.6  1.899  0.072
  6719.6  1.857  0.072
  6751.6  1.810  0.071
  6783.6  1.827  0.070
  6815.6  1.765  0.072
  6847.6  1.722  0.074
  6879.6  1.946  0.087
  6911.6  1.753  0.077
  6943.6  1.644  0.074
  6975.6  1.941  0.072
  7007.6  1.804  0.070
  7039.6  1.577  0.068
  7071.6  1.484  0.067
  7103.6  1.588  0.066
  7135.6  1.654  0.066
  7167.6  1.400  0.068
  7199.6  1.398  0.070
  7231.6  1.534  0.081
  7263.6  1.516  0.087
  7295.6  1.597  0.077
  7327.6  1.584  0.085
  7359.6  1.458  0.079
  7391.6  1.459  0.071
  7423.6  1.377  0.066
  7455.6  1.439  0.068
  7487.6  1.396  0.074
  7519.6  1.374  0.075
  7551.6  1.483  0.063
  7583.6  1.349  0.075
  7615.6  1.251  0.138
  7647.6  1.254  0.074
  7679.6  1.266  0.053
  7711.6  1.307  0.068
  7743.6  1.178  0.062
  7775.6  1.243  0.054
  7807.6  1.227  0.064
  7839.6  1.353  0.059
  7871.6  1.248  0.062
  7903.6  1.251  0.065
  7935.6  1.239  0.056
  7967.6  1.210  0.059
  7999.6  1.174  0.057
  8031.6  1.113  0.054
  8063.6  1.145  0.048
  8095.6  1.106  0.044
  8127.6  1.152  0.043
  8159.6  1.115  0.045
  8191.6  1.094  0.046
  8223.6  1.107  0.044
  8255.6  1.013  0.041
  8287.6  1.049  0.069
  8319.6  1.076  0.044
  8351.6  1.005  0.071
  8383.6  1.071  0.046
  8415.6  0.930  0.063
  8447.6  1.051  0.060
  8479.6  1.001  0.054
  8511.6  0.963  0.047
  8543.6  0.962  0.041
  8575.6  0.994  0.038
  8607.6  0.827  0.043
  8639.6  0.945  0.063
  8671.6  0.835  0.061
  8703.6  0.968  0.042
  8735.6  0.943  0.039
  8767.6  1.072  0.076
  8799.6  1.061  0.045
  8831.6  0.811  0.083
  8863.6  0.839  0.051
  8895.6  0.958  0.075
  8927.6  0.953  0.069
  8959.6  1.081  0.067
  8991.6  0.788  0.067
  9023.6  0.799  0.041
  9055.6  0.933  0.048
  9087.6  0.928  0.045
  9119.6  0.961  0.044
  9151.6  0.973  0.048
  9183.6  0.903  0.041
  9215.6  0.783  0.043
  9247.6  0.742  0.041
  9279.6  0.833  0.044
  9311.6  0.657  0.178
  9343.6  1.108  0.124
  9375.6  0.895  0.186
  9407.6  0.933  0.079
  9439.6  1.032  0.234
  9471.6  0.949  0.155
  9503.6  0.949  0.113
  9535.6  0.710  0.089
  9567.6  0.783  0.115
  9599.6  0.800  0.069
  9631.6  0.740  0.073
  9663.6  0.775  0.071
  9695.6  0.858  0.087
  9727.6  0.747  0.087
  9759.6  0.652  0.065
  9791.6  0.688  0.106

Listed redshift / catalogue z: 0.000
